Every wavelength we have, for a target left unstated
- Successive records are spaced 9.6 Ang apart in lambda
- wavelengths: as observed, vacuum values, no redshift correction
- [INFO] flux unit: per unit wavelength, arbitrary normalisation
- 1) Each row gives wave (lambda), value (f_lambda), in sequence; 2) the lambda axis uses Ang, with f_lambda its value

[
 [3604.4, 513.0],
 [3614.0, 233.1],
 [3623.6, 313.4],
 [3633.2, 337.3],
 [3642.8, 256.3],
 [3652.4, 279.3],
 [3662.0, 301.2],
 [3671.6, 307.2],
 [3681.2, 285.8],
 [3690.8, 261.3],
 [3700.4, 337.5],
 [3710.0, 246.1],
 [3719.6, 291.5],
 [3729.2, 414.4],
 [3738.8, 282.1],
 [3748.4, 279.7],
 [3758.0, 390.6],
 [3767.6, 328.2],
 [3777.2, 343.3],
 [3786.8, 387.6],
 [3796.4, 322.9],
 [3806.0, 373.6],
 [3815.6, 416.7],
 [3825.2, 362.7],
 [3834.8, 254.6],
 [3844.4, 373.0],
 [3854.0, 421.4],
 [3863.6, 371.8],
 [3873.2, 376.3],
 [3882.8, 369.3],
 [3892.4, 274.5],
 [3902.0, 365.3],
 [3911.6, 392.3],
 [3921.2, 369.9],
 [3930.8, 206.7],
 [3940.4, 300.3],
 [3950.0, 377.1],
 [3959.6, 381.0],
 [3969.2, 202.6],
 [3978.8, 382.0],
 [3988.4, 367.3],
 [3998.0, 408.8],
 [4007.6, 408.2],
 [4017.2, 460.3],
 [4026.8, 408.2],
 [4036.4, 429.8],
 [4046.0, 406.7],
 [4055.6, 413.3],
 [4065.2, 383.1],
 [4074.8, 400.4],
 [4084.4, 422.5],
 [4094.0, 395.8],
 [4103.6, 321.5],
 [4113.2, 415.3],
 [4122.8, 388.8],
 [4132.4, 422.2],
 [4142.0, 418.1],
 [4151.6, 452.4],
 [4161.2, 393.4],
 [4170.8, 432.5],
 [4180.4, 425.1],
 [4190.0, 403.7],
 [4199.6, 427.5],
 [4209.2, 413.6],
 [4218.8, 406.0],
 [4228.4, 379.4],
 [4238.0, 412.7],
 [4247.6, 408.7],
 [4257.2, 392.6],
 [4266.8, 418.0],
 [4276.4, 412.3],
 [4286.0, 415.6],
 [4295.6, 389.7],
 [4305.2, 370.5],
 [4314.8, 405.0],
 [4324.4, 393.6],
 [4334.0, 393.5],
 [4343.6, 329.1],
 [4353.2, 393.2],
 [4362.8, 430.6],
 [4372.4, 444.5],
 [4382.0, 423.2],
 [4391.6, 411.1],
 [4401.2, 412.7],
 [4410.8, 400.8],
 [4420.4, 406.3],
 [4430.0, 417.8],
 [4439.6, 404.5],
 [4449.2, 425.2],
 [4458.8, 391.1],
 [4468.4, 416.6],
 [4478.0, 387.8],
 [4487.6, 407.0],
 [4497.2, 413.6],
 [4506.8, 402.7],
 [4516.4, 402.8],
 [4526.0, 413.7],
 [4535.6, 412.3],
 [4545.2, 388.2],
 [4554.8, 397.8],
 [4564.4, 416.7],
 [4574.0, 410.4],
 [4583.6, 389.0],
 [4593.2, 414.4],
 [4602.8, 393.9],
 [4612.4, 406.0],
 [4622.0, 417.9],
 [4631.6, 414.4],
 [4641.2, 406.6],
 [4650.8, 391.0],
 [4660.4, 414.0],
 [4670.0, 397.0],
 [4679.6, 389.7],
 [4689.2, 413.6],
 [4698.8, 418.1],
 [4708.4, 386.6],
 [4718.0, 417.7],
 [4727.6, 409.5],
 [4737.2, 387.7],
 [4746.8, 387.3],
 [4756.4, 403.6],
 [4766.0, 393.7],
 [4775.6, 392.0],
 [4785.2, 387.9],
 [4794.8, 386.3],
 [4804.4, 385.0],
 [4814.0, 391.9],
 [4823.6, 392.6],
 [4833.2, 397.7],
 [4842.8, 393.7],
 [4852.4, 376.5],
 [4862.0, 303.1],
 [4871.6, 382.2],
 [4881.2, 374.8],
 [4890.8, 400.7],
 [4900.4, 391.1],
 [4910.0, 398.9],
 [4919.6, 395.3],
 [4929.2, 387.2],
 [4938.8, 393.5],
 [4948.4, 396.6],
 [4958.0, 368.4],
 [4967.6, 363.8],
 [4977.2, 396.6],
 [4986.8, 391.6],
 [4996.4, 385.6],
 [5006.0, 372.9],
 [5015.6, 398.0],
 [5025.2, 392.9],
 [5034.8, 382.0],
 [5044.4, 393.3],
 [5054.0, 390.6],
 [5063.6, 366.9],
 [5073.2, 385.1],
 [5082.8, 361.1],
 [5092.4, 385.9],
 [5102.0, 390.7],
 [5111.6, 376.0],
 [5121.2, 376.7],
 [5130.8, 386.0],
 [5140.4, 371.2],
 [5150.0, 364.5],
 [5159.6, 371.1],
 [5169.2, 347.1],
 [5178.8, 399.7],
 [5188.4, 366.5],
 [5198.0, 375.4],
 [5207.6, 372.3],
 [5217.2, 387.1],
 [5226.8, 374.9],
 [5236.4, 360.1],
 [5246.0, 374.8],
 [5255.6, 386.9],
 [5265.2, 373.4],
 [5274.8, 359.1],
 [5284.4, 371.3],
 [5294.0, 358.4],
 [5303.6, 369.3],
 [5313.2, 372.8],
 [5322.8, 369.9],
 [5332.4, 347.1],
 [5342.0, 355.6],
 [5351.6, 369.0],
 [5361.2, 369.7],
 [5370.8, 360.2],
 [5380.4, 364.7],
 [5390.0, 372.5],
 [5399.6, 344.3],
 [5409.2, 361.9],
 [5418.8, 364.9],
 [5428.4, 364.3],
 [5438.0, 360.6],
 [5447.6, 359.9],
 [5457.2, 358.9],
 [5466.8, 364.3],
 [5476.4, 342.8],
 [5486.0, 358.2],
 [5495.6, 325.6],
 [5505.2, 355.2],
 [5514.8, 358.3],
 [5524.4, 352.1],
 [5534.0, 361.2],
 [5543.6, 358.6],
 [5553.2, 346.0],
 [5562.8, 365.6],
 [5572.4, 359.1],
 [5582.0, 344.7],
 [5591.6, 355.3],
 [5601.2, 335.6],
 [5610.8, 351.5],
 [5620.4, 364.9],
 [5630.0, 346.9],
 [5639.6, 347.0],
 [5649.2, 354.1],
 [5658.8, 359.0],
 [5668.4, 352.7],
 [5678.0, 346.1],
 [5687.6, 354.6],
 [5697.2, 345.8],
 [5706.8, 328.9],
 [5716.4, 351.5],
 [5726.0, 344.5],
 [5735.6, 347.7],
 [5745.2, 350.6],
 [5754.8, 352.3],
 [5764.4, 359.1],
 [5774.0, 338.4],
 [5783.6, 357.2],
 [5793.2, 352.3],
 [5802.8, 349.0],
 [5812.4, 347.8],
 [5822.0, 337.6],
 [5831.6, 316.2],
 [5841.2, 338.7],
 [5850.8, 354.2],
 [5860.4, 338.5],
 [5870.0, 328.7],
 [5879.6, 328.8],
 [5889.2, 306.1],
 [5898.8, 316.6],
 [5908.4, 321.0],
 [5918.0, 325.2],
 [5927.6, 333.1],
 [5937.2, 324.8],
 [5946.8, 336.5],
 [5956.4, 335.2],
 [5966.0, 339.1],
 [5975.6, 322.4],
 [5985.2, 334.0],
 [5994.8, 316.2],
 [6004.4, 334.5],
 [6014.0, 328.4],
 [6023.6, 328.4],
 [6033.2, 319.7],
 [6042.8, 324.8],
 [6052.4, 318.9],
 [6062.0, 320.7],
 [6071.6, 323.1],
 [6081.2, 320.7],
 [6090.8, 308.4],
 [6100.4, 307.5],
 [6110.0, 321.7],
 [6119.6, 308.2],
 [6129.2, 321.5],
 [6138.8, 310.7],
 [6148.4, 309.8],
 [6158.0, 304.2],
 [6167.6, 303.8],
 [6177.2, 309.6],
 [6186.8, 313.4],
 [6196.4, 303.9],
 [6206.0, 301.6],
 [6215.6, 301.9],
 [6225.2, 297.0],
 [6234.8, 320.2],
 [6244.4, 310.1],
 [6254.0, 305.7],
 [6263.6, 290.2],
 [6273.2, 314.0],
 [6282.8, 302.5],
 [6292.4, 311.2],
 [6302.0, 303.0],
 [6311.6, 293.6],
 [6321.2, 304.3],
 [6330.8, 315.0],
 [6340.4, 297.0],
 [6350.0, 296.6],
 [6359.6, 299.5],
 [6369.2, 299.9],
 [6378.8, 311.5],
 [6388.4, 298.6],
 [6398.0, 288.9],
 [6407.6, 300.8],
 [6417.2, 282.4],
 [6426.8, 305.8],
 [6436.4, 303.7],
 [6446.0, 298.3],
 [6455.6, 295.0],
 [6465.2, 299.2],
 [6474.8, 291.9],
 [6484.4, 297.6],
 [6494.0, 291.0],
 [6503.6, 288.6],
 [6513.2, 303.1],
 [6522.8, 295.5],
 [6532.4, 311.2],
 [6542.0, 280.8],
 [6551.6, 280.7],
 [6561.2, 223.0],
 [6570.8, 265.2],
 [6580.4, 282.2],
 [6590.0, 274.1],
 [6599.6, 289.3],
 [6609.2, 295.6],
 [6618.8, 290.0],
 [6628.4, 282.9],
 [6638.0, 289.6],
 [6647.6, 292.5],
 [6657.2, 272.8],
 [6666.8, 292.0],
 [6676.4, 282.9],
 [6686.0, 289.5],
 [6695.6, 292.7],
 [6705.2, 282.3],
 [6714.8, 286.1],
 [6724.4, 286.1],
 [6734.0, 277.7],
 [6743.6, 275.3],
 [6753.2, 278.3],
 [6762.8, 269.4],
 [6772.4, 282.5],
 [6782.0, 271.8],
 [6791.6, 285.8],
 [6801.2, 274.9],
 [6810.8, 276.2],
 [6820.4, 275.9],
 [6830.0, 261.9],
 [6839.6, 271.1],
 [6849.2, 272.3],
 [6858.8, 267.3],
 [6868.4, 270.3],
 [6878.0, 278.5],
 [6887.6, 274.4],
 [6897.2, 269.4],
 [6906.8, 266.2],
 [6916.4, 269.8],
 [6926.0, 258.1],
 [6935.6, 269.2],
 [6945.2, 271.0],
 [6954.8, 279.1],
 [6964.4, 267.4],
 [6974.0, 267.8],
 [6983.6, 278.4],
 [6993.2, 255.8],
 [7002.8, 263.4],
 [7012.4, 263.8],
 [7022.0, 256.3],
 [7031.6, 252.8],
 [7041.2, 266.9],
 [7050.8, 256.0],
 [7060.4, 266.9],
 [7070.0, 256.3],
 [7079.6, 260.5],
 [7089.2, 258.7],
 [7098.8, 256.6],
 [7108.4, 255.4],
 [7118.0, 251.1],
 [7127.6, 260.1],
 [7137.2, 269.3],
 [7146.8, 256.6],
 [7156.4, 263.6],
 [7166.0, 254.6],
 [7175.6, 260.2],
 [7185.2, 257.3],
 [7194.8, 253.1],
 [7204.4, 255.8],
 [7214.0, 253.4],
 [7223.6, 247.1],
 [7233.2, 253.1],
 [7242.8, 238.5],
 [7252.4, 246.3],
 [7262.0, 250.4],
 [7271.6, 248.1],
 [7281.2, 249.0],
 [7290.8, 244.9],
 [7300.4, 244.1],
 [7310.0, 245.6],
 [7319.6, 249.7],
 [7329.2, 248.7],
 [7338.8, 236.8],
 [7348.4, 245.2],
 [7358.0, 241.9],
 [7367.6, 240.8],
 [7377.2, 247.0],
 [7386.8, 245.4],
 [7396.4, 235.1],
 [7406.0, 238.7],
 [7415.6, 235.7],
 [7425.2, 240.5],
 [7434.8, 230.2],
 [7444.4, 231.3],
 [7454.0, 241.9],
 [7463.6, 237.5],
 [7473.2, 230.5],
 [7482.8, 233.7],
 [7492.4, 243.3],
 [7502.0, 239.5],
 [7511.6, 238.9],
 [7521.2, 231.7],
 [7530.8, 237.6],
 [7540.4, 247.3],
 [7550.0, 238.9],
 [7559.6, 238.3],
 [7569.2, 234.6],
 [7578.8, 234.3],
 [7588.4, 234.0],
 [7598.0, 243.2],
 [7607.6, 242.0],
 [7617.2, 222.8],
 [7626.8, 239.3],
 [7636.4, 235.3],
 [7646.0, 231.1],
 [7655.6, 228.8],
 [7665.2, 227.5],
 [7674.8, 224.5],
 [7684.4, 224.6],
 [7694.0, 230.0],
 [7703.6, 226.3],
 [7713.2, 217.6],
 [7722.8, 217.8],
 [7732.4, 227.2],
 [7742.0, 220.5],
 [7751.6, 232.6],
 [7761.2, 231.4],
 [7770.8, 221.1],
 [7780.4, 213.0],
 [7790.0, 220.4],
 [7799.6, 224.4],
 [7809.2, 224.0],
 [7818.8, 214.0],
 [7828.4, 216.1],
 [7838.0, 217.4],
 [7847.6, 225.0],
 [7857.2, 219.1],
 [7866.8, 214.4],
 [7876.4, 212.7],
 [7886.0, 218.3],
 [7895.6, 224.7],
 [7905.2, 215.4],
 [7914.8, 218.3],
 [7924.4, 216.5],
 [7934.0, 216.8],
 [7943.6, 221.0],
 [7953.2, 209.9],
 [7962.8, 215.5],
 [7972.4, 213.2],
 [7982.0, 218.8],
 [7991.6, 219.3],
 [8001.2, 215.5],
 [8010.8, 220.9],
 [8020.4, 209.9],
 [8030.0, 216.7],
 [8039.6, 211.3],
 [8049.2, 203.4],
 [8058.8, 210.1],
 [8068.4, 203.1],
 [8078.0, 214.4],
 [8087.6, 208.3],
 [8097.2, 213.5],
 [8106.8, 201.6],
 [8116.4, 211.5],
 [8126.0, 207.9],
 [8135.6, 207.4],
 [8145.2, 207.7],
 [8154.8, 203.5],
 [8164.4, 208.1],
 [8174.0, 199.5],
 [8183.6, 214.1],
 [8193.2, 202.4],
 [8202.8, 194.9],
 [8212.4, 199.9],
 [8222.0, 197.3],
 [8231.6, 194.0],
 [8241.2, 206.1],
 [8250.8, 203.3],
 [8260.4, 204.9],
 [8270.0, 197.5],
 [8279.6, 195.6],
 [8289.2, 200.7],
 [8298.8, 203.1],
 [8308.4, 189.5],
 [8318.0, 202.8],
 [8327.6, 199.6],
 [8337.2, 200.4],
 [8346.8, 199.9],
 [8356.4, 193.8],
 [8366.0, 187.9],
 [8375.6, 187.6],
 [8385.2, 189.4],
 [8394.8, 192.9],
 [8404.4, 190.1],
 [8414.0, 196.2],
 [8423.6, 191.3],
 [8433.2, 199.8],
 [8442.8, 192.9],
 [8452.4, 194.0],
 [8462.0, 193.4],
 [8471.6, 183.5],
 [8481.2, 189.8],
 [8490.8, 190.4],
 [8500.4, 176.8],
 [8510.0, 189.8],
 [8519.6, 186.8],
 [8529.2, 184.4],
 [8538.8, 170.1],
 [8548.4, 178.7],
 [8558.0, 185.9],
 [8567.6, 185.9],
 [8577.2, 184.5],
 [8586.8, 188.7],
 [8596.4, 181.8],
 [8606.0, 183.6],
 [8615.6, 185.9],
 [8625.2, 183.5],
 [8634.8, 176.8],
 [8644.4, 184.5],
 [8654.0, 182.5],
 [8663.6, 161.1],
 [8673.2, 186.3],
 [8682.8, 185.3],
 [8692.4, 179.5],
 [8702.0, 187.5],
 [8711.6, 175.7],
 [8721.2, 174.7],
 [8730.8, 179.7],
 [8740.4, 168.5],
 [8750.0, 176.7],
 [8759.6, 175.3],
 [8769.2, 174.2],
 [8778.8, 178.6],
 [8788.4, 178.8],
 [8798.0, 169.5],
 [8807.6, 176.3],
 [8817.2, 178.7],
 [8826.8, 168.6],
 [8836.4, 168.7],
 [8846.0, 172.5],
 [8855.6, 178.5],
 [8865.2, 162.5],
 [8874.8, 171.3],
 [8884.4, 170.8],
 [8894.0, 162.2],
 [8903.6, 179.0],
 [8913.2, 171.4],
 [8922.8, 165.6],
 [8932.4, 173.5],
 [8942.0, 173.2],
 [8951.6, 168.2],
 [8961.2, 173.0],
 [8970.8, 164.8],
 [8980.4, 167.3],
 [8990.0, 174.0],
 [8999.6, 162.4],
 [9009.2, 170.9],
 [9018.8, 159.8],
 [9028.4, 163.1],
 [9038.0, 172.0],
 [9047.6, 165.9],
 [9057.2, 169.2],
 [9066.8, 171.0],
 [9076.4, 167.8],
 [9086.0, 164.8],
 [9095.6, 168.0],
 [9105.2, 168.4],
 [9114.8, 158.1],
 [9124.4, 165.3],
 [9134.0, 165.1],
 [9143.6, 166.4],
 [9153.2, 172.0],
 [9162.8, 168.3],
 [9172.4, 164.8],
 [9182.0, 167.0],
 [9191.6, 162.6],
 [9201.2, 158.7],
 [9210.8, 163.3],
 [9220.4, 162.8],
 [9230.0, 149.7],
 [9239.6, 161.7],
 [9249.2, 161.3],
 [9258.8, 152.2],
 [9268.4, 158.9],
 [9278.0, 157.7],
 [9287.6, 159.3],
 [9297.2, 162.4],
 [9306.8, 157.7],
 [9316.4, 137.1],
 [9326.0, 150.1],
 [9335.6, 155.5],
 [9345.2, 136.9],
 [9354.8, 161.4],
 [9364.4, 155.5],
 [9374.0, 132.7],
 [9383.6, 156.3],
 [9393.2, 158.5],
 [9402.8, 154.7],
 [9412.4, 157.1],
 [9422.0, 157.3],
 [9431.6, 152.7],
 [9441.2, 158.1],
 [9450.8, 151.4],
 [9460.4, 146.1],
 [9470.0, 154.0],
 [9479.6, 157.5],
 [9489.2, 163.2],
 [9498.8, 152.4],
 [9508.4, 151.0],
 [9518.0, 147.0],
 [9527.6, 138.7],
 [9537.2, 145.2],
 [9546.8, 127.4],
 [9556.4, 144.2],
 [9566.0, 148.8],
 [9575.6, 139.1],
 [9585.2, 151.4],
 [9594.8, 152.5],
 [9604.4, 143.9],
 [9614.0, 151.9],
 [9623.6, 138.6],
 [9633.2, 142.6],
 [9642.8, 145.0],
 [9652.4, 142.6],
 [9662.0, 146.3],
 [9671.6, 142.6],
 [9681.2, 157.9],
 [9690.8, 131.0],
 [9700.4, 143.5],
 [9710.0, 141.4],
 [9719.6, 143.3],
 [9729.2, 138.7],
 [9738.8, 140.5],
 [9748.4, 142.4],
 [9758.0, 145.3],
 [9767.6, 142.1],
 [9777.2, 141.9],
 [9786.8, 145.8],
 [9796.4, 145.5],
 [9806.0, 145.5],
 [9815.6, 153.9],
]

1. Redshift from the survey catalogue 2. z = 0.00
